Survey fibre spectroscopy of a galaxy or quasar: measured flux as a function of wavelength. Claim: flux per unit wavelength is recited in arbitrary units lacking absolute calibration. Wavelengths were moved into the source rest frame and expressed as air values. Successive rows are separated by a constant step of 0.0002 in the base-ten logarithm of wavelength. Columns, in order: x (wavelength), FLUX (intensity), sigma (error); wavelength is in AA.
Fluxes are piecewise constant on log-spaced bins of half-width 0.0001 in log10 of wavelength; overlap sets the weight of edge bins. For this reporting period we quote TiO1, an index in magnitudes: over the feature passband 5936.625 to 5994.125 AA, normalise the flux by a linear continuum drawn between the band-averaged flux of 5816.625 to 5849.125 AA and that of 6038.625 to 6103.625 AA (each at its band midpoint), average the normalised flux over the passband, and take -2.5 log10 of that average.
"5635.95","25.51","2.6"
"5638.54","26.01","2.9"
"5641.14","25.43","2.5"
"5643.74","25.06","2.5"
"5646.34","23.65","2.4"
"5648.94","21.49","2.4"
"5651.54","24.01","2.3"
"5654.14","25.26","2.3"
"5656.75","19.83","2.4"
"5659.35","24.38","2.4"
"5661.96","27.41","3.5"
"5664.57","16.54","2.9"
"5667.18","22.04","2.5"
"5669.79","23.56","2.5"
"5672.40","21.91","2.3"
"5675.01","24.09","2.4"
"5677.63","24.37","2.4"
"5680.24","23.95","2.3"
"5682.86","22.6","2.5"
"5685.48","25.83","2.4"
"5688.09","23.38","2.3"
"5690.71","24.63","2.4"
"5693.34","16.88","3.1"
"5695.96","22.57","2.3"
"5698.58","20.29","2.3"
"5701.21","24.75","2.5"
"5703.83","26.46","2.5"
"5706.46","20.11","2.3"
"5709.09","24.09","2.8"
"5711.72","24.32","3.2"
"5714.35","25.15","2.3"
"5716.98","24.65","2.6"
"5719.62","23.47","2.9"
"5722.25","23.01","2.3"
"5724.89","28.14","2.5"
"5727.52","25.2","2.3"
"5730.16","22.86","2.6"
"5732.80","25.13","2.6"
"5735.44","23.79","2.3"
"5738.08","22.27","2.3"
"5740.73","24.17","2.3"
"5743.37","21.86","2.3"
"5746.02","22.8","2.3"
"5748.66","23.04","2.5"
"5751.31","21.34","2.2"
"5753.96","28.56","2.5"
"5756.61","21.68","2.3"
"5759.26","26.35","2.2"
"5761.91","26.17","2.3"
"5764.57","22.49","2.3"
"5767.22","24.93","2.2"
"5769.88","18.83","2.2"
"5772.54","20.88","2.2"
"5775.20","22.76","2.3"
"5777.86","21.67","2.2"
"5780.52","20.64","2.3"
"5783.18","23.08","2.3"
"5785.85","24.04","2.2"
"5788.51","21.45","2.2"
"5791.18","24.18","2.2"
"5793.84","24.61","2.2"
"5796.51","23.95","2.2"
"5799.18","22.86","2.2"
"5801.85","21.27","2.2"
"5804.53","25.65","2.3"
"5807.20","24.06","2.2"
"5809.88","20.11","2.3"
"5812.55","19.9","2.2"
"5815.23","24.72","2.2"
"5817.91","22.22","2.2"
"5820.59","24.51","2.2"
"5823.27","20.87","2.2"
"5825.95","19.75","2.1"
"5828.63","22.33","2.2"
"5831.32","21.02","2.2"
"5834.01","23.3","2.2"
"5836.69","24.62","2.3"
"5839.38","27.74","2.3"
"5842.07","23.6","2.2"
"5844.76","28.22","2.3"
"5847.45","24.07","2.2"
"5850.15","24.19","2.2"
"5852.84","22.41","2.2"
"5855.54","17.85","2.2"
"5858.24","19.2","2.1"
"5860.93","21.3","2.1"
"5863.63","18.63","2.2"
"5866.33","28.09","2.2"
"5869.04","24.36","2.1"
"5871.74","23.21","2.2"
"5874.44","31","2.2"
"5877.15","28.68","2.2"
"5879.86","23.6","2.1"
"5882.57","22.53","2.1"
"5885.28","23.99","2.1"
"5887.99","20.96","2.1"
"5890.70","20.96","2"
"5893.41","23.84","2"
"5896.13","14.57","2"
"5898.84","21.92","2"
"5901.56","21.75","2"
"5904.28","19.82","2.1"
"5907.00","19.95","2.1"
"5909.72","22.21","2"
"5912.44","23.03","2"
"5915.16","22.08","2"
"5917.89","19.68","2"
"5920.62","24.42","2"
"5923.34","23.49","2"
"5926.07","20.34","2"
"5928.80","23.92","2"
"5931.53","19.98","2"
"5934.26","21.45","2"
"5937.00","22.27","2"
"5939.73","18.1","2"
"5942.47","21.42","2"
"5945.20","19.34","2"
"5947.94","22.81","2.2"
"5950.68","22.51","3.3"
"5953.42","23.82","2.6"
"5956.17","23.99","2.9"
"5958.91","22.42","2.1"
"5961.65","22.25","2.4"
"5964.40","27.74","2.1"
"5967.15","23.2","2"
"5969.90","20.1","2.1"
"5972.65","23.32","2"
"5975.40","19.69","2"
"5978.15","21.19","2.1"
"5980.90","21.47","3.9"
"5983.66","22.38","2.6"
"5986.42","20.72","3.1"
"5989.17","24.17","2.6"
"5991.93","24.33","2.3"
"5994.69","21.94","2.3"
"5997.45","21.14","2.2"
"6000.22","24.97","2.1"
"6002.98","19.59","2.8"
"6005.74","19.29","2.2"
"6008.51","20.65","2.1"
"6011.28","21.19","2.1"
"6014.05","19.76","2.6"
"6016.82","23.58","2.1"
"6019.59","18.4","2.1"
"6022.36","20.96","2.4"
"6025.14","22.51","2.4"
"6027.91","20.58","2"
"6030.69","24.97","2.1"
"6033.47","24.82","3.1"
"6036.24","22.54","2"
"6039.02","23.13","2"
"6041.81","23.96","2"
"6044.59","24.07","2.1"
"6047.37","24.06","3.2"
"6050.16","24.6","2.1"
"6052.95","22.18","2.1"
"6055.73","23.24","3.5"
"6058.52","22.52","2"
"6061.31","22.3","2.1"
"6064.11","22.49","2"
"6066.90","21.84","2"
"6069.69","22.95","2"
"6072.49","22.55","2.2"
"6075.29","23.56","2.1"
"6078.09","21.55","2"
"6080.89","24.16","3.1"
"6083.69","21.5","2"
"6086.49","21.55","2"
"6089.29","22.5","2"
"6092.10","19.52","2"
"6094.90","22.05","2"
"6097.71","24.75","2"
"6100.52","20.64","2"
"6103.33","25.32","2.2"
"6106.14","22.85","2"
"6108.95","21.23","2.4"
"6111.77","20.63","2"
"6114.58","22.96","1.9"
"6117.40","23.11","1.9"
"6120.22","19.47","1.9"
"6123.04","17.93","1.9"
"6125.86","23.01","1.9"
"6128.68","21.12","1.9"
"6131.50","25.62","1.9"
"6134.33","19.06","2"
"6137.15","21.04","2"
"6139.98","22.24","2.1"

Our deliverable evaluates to 0.04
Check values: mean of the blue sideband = 23.5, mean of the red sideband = 22.7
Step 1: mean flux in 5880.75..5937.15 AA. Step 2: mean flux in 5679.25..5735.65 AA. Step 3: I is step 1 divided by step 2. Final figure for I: 0.91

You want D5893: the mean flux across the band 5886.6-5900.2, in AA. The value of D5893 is 20.5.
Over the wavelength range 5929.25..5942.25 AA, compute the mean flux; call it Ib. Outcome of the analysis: 20.8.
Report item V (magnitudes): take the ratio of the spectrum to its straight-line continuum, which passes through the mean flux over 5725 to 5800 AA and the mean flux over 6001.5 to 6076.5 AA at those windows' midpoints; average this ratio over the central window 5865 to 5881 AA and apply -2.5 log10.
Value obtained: -0.16 mag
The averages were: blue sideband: 23.4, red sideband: 22.3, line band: 26.5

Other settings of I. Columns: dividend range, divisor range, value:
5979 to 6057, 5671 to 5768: 0.94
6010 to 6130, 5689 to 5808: 0.95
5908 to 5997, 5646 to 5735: 0.95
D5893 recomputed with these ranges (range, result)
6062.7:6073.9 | 22.4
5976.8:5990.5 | 22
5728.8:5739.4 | 23.5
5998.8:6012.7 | 21.1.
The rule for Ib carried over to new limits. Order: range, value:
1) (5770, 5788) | 21.9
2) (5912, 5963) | 21.9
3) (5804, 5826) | 22.5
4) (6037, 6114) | 22.7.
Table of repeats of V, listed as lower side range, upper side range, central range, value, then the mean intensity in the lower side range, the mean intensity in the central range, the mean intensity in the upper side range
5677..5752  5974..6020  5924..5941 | 0.042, 23.5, 21.1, 21.5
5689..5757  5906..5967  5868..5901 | -0.035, 23.5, 23.3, 22.2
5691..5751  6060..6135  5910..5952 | 0.049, 23.4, 21.7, 22.1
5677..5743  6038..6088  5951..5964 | -0.014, 23.7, 23.4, 22.9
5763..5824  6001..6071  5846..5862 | 0.049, 22.6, 21.6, 22.3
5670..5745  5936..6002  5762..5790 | 0.046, 23.6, 22.3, 22.3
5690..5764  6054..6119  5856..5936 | 0.037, 23.7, 22.3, 22.4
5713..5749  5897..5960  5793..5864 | 0.006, 24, 22.7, 21.7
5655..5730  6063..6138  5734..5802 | 0.000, 23.3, 23.1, 22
